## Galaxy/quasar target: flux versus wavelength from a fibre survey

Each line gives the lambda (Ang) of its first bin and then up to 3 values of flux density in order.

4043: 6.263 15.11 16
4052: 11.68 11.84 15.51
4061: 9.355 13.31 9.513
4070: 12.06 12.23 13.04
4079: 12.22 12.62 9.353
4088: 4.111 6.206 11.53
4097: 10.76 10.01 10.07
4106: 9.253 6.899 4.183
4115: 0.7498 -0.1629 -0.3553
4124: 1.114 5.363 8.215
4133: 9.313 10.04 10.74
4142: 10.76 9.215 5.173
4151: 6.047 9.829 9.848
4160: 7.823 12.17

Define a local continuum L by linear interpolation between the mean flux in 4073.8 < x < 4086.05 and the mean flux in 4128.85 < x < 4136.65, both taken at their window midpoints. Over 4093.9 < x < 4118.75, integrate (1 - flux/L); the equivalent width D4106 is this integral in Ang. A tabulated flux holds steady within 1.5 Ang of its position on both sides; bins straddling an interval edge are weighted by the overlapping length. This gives 8.7 Ang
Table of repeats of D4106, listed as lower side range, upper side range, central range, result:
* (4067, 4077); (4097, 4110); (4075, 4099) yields 1.9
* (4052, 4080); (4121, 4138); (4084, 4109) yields 1.1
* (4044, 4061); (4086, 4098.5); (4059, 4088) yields -1.6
